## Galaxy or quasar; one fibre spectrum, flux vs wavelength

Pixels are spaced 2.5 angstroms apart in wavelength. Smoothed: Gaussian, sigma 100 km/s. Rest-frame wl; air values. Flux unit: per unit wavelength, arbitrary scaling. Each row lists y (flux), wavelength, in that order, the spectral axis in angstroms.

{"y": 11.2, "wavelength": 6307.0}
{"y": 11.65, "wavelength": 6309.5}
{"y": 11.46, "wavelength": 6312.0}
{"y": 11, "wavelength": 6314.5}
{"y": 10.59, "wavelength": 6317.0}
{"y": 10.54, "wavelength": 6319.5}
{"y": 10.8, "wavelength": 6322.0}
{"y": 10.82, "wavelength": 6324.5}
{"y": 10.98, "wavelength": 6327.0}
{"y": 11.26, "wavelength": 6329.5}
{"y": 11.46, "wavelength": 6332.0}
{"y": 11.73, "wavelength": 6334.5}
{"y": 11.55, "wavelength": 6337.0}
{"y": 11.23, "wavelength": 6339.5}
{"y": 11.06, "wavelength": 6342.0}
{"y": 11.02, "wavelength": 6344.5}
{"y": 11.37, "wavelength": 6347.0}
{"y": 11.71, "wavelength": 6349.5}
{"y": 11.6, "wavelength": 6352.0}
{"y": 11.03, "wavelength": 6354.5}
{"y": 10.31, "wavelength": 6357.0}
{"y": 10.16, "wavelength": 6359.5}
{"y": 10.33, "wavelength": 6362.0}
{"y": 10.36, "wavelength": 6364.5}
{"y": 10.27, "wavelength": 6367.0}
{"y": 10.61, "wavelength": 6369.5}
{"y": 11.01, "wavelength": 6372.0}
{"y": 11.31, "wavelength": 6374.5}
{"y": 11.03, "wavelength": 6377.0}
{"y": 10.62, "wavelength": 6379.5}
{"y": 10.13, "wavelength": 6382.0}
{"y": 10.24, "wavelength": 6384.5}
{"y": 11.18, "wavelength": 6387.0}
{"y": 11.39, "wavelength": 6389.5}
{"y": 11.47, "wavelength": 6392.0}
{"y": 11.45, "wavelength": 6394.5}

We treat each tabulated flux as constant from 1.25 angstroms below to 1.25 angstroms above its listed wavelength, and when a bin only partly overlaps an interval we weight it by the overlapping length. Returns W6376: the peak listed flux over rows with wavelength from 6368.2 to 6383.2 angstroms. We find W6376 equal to 11.31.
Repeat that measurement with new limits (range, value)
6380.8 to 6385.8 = 10.24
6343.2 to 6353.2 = 11.71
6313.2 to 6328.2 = 11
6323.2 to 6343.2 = 11.73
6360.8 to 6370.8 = 10.61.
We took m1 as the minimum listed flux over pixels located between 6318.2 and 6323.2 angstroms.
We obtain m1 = 10.54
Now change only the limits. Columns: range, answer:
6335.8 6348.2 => 11.02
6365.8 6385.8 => 10.13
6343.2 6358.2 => 10.31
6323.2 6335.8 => 10.82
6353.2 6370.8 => 10.16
